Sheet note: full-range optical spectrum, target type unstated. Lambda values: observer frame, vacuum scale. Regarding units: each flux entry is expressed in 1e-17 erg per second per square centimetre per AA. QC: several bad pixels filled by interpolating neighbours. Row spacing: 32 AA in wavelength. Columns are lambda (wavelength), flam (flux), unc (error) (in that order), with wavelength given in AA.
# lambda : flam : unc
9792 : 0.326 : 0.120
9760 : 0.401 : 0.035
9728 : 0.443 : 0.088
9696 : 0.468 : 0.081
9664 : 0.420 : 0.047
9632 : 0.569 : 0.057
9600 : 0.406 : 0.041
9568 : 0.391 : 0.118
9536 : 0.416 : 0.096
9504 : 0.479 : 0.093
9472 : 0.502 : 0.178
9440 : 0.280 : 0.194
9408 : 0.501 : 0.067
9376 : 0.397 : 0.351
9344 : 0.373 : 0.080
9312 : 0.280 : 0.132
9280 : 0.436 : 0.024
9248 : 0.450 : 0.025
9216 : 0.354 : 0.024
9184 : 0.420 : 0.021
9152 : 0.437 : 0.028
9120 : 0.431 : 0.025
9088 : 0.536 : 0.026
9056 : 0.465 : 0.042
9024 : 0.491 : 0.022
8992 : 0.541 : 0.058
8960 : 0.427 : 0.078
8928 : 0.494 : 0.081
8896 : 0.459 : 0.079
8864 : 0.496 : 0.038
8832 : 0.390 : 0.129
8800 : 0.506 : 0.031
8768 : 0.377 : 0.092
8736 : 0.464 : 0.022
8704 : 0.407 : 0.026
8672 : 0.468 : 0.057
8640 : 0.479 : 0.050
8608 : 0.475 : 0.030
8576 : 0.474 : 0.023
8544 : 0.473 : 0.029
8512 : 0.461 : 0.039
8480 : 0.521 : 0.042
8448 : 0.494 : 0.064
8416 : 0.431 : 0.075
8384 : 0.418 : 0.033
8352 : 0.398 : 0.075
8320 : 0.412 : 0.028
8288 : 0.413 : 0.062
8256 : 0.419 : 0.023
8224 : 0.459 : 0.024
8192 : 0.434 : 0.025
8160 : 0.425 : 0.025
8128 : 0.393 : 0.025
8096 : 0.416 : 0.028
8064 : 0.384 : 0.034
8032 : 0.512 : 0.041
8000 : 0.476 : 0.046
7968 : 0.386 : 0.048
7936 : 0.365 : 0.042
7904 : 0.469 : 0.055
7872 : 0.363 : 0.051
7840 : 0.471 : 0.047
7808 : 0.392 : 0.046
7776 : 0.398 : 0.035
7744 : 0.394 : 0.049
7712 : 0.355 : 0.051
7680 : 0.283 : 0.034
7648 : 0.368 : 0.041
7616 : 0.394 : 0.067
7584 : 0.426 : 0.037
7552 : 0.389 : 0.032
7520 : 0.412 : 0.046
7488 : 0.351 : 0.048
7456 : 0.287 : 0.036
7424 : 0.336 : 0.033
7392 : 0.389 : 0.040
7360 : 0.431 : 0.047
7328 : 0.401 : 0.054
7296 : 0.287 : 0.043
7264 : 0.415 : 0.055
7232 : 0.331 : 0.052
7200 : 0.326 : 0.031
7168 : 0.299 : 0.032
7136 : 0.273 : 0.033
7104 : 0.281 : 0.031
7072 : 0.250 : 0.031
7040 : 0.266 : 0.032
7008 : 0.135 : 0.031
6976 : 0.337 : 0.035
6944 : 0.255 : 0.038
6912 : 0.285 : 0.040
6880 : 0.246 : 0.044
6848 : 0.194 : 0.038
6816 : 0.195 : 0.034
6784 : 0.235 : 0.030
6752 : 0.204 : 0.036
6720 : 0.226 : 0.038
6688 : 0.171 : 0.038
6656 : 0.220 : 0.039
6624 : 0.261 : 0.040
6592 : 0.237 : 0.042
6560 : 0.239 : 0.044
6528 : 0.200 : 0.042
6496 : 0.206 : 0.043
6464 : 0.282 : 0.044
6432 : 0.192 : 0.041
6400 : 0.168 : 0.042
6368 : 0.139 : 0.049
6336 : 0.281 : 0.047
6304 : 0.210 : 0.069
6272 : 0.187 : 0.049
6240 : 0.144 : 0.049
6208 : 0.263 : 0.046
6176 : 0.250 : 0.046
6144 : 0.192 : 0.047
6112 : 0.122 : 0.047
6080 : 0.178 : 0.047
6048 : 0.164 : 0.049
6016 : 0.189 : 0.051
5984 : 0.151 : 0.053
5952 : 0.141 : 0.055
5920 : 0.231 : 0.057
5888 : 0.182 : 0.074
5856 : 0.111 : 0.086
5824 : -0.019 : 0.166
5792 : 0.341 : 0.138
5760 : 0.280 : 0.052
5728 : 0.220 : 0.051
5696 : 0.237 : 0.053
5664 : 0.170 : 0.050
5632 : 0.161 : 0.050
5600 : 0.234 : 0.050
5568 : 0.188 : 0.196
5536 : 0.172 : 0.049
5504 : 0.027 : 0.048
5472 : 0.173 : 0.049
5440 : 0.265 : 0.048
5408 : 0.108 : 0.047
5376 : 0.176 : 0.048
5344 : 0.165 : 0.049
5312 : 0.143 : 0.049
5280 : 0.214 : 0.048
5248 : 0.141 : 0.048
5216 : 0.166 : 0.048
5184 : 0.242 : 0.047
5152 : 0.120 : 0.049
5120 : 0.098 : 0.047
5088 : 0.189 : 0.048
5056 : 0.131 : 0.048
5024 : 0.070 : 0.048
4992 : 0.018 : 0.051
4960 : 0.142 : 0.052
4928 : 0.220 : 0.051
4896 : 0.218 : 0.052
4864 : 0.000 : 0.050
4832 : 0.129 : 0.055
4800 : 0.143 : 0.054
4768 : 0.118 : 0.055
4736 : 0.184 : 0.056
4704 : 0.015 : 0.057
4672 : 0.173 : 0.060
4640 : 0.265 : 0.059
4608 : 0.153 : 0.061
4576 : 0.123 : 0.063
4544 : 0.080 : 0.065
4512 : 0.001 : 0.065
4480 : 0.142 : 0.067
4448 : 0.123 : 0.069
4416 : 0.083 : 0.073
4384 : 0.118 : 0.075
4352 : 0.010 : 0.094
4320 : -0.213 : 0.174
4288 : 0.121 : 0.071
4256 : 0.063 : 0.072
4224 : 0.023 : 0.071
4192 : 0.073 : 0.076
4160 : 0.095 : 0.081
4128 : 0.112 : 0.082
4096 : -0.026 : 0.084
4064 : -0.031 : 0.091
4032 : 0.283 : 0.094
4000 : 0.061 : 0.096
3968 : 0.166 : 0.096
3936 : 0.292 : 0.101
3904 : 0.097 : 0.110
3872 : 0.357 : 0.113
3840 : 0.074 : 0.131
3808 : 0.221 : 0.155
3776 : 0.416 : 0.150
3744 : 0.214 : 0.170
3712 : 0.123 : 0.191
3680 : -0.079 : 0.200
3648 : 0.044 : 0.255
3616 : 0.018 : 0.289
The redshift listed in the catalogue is 0.781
